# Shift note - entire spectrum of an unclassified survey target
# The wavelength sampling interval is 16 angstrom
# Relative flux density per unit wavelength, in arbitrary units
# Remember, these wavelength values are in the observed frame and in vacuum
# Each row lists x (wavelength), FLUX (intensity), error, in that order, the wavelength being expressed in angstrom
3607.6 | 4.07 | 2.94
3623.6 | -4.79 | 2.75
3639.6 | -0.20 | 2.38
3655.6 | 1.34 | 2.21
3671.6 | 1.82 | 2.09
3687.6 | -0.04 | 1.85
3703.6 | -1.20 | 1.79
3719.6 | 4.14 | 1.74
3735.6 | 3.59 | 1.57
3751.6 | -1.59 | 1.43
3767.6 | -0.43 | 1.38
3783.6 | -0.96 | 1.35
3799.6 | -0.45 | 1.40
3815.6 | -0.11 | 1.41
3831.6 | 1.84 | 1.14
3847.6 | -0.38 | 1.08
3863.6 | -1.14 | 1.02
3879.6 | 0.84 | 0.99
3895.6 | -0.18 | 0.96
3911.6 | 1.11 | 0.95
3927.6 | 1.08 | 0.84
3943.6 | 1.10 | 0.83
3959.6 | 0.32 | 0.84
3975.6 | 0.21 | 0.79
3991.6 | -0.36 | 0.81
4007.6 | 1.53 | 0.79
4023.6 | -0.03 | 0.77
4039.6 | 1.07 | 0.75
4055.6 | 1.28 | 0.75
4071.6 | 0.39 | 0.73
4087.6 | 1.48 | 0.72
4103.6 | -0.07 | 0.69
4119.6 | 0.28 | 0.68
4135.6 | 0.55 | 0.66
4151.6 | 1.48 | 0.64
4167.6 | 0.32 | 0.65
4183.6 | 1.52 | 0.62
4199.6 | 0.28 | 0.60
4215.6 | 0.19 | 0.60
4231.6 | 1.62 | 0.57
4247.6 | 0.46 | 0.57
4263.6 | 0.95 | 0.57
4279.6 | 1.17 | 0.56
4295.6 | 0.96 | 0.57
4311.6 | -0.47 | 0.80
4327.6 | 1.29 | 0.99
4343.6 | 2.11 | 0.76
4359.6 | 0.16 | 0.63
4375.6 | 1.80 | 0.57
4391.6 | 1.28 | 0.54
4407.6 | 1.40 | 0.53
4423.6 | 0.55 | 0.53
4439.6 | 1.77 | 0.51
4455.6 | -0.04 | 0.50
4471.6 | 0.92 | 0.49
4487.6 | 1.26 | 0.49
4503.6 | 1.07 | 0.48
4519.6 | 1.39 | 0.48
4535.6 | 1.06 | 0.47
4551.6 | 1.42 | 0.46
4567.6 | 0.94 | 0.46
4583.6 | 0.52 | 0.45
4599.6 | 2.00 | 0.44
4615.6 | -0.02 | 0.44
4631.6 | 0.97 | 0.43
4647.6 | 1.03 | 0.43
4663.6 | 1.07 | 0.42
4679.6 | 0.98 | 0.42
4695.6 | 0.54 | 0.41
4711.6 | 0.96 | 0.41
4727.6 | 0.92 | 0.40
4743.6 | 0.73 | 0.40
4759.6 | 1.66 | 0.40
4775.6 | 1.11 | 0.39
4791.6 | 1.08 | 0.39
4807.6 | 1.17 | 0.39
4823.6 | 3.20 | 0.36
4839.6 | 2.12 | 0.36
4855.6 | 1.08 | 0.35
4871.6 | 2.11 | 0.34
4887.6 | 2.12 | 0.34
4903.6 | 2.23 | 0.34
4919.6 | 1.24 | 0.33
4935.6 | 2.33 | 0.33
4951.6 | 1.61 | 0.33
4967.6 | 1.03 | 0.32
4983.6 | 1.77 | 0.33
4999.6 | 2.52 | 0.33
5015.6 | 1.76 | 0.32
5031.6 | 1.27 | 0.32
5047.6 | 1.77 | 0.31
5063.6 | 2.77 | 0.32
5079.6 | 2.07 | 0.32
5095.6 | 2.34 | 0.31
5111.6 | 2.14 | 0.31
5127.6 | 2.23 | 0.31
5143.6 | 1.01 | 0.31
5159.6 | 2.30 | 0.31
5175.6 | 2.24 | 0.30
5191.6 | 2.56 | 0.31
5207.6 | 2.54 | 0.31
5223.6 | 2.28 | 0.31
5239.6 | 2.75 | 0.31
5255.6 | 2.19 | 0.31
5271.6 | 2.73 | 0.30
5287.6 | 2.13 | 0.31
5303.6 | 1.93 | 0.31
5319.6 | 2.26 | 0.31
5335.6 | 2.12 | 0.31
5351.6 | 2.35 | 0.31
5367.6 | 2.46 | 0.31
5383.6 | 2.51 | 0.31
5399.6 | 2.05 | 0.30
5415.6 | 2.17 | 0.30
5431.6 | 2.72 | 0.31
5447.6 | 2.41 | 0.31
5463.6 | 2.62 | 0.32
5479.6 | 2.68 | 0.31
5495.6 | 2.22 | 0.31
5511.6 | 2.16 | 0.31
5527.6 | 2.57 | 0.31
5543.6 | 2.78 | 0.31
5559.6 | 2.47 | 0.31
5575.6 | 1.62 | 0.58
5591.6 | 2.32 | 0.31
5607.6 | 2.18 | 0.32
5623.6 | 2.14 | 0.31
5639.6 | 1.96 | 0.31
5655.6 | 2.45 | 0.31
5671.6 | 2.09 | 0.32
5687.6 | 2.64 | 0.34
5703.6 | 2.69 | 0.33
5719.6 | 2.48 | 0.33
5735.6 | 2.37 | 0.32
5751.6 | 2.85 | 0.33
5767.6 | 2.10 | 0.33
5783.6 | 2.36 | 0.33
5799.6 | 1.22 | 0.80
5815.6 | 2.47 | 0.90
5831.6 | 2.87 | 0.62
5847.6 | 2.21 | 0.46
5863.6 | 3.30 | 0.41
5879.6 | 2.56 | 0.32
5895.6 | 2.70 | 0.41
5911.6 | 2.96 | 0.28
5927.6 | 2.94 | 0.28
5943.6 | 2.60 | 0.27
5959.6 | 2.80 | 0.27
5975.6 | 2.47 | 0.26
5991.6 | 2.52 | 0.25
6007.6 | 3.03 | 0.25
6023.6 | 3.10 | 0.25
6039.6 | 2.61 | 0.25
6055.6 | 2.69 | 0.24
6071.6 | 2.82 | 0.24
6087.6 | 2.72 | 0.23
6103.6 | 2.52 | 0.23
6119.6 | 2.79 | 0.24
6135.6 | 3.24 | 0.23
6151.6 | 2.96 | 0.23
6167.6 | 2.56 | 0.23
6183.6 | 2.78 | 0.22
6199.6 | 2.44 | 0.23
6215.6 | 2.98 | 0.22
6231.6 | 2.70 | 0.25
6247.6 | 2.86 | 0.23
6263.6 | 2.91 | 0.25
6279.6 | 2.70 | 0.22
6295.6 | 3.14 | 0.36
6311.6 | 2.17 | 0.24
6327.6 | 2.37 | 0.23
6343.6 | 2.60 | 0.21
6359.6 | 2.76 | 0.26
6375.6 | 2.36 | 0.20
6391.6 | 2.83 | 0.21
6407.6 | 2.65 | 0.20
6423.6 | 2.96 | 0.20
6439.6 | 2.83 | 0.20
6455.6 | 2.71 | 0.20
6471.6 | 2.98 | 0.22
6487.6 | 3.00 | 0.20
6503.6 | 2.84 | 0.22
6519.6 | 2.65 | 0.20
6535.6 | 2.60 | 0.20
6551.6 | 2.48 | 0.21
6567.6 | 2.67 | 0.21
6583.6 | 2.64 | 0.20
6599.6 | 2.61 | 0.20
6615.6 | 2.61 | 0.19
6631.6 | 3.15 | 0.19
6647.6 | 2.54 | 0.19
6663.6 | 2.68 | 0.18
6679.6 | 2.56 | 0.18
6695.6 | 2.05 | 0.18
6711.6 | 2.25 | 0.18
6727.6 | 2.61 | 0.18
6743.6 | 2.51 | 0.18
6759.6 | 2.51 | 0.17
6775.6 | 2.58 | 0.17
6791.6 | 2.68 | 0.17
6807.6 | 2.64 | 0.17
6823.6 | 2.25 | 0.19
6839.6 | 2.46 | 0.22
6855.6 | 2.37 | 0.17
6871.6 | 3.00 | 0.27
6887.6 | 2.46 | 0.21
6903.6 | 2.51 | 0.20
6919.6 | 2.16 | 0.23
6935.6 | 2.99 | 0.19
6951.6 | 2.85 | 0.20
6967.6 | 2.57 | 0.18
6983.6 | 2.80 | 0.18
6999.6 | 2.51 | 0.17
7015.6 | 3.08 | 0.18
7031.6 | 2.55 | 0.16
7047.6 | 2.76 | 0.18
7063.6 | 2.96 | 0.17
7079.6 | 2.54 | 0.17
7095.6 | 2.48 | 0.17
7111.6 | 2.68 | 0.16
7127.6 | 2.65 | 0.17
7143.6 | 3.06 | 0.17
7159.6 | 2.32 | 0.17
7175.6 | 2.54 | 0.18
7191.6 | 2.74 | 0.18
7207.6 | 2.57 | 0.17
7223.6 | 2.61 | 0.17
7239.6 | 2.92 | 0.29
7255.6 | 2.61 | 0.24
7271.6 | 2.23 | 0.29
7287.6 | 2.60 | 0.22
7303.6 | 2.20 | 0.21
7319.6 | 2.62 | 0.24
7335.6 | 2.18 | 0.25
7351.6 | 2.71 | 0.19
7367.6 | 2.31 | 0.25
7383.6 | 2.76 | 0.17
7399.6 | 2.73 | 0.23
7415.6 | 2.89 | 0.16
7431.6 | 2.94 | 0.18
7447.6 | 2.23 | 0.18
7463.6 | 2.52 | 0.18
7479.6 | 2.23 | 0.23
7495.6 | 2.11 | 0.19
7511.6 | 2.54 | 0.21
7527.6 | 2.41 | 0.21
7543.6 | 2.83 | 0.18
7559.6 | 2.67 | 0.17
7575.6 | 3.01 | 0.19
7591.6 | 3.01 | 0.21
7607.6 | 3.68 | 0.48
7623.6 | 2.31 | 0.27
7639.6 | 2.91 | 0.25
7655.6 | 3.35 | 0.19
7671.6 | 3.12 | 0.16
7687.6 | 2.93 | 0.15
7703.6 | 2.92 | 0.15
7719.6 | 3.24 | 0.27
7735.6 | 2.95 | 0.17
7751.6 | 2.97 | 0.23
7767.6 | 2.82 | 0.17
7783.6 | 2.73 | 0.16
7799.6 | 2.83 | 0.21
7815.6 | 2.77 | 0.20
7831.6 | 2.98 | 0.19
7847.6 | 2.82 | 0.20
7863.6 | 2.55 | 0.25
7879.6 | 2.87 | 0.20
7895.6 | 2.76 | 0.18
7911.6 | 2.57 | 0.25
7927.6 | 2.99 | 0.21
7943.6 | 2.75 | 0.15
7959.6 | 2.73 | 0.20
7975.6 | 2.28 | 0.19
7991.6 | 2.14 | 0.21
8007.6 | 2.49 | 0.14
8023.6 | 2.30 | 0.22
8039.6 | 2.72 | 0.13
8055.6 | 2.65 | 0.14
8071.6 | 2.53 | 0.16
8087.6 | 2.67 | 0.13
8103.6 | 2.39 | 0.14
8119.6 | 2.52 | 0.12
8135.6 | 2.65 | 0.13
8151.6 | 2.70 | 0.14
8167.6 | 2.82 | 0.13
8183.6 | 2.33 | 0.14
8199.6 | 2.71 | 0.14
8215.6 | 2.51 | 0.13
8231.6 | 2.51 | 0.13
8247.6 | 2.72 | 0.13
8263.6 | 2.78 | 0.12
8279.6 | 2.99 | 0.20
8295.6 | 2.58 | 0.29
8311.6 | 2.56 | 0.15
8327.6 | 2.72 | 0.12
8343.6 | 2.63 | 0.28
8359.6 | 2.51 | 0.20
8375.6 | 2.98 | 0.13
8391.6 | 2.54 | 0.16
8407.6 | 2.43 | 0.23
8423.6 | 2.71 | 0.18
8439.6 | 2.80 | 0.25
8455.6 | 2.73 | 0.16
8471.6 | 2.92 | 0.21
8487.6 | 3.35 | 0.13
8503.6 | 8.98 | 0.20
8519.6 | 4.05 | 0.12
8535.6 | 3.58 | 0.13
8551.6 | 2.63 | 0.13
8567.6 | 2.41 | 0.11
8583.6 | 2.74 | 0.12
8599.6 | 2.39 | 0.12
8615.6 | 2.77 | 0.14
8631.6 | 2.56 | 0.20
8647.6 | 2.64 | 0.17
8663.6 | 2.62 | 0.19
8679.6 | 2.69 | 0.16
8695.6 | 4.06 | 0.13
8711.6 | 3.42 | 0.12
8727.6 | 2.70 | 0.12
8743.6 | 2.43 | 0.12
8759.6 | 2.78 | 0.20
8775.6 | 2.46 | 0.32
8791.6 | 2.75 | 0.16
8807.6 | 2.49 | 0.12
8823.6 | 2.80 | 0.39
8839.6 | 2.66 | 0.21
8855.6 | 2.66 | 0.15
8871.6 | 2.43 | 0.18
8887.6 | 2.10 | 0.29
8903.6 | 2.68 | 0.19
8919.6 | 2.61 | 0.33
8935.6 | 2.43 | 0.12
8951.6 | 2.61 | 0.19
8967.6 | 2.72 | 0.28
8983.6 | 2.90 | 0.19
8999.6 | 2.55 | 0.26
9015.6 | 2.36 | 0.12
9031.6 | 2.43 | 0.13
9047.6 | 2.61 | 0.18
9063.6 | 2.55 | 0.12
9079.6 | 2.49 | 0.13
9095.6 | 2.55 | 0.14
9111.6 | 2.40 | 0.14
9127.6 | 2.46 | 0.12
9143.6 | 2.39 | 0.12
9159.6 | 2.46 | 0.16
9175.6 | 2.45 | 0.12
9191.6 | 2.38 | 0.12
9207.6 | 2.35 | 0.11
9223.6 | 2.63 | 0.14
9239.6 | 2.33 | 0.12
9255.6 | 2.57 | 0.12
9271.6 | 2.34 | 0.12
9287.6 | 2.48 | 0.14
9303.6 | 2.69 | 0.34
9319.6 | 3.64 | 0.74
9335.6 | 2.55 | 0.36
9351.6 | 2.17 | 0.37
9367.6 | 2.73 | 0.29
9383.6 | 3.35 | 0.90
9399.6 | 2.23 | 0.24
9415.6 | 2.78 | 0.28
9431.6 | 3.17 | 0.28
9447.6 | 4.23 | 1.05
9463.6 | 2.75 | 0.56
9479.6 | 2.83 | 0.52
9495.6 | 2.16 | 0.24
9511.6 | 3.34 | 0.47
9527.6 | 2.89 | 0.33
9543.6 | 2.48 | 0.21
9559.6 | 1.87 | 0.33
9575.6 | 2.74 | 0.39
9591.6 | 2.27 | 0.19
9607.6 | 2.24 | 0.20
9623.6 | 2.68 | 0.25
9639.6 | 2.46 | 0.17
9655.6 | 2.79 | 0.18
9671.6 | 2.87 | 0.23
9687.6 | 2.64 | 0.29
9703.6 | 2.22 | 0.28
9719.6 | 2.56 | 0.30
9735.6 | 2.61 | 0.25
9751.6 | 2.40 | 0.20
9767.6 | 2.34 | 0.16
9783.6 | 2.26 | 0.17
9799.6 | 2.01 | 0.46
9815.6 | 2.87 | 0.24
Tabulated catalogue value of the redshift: 0.295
